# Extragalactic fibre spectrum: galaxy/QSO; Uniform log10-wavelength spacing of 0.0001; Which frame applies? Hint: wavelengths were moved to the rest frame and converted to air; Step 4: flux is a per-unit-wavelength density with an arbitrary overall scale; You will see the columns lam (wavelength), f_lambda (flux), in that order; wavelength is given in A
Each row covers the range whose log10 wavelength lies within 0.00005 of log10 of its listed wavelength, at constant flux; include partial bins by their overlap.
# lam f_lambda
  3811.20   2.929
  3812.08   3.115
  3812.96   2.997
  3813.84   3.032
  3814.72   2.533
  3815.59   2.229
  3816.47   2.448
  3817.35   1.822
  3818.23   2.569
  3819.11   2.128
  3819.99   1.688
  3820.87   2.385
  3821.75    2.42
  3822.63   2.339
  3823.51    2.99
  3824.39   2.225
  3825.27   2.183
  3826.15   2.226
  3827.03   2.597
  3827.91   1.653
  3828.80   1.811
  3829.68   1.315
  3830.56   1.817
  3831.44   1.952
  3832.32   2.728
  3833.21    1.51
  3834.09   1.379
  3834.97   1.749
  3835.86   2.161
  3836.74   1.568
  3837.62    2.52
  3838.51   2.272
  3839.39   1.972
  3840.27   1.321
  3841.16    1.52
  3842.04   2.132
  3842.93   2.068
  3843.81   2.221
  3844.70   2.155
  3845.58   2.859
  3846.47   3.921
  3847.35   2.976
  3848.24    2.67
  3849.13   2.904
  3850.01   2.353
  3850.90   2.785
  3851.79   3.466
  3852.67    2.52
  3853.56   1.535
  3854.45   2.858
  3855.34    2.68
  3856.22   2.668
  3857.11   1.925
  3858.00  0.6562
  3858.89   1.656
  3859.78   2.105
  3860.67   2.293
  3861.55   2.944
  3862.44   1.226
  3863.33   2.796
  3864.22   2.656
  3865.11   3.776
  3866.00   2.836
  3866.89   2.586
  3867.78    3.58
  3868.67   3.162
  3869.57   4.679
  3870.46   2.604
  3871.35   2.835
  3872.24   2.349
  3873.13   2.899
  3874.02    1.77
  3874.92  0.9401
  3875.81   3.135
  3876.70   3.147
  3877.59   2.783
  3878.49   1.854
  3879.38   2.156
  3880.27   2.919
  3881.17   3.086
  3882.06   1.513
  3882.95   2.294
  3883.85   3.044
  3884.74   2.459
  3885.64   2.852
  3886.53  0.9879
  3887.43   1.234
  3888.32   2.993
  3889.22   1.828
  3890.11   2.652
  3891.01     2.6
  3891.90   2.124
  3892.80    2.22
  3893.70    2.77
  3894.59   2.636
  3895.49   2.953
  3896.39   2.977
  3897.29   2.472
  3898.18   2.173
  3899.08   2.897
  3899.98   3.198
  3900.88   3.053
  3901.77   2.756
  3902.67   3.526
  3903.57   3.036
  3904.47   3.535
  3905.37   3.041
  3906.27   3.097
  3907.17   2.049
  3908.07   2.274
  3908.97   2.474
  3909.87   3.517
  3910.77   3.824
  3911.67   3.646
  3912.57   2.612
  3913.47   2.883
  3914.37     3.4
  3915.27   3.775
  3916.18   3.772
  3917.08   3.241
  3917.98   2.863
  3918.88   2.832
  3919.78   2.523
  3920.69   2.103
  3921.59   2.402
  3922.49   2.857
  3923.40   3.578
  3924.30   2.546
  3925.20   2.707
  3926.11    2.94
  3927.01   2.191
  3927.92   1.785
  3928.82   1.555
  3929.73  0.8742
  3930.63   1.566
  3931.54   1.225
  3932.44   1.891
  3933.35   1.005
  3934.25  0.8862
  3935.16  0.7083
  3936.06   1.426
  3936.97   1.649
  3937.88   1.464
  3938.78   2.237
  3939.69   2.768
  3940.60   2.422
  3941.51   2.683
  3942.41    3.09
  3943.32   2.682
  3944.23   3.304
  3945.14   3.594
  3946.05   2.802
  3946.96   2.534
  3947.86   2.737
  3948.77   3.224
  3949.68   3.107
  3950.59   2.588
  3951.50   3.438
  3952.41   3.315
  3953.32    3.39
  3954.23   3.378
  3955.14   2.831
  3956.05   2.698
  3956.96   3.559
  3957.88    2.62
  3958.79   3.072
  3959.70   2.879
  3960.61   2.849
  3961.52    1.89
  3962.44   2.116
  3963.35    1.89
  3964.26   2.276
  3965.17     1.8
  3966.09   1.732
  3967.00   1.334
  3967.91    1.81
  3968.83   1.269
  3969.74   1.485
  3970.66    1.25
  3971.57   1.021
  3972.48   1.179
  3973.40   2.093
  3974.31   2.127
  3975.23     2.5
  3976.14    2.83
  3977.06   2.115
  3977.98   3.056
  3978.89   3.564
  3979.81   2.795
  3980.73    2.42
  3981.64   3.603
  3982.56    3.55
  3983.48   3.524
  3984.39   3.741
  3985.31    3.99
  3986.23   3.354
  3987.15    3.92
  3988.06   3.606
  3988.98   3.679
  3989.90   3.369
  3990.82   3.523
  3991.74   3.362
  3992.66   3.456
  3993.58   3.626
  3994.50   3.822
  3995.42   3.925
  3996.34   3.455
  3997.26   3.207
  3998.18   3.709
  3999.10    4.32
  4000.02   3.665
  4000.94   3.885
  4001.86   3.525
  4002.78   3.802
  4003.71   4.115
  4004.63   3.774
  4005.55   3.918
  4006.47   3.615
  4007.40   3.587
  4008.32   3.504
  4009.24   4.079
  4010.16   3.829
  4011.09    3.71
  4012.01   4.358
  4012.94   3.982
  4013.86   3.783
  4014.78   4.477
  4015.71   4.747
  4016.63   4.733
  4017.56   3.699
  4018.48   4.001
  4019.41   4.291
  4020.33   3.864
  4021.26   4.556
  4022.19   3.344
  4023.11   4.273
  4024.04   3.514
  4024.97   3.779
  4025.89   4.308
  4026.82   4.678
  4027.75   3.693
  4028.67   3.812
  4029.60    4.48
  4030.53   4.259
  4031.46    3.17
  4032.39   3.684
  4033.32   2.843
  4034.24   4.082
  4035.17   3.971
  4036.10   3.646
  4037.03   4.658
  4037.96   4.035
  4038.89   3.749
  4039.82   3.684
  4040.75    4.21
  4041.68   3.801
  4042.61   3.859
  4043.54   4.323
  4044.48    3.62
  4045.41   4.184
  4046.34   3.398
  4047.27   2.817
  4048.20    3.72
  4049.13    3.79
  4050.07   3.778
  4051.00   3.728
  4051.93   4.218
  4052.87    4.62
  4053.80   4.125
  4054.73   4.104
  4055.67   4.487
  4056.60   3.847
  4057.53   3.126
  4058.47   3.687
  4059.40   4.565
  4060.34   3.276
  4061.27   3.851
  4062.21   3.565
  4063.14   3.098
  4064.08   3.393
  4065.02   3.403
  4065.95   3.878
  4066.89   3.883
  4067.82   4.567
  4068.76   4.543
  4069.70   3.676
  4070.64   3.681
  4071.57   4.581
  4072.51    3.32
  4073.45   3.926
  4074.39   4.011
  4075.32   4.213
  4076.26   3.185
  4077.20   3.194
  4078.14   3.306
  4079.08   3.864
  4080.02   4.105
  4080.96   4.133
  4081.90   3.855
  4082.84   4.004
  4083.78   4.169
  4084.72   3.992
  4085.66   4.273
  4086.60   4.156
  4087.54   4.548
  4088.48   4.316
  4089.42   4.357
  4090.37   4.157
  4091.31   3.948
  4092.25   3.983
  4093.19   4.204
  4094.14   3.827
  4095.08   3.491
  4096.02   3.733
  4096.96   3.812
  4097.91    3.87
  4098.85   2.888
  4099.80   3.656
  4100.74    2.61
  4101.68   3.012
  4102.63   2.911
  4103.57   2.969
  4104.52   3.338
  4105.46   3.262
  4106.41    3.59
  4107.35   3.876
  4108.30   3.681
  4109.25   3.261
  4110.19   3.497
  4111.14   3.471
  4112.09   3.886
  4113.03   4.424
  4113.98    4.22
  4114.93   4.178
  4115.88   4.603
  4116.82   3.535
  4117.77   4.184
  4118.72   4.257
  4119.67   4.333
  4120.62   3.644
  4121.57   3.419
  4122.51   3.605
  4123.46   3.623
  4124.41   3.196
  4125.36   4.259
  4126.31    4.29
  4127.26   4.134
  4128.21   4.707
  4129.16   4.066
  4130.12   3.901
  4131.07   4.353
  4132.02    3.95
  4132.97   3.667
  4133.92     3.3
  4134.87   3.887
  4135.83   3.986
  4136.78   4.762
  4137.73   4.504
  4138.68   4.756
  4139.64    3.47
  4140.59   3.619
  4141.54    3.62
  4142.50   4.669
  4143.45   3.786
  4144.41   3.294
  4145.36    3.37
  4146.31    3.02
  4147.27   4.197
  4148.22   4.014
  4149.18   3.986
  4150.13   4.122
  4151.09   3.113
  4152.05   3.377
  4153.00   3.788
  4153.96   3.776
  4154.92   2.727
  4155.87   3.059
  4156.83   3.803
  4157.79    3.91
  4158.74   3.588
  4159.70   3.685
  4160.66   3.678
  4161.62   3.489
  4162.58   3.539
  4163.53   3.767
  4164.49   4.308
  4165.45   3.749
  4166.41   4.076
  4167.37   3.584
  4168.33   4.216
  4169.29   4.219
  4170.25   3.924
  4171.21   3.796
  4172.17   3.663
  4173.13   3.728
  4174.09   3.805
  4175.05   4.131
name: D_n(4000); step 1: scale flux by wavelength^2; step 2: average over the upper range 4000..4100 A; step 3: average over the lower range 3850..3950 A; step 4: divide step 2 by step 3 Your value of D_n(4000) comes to 1.65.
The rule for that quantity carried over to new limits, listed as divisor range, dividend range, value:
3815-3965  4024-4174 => 1.71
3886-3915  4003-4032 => 1.55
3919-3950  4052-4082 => 1.81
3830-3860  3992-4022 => 1.91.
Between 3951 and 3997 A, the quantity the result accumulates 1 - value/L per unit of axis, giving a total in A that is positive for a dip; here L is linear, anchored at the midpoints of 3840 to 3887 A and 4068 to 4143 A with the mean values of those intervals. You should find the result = 4.80 A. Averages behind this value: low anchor 2.5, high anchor 3.87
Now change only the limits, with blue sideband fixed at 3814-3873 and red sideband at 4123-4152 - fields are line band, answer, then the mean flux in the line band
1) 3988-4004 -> -2.5 A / 3.66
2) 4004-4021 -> -3.9 A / 4.01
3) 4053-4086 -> -2.9 A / 3.86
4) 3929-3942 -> 5.6 A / 1.63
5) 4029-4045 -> -2.4 A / 3.89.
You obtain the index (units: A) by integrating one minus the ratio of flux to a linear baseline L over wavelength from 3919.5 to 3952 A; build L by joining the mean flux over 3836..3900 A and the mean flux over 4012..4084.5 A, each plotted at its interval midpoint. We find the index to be 7.6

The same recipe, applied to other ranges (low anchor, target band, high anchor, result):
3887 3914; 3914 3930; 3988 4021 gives 1.6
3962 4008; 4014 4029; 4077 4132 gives -4.0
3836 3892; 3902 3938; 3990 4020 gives 5.8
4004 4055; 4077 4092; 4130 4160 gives -0.7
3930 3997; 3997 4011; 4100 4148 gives -4.1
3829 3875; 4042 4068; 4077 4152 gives -2.3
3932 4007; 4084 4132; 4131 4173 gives -3.7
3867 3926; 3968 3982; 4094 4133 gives 4.1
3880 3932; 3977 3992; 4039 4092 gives -0.6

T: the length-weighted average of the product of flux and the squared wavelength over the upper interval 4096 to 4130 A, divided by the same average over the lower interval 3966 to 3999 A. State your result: 1.4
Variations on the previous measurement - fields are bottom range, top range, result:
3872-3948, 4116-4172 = 1.72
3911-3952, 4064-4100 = 1.69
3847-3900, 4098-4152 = 1.70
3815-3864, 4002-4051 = 1.94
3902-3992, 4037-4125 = 1.55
